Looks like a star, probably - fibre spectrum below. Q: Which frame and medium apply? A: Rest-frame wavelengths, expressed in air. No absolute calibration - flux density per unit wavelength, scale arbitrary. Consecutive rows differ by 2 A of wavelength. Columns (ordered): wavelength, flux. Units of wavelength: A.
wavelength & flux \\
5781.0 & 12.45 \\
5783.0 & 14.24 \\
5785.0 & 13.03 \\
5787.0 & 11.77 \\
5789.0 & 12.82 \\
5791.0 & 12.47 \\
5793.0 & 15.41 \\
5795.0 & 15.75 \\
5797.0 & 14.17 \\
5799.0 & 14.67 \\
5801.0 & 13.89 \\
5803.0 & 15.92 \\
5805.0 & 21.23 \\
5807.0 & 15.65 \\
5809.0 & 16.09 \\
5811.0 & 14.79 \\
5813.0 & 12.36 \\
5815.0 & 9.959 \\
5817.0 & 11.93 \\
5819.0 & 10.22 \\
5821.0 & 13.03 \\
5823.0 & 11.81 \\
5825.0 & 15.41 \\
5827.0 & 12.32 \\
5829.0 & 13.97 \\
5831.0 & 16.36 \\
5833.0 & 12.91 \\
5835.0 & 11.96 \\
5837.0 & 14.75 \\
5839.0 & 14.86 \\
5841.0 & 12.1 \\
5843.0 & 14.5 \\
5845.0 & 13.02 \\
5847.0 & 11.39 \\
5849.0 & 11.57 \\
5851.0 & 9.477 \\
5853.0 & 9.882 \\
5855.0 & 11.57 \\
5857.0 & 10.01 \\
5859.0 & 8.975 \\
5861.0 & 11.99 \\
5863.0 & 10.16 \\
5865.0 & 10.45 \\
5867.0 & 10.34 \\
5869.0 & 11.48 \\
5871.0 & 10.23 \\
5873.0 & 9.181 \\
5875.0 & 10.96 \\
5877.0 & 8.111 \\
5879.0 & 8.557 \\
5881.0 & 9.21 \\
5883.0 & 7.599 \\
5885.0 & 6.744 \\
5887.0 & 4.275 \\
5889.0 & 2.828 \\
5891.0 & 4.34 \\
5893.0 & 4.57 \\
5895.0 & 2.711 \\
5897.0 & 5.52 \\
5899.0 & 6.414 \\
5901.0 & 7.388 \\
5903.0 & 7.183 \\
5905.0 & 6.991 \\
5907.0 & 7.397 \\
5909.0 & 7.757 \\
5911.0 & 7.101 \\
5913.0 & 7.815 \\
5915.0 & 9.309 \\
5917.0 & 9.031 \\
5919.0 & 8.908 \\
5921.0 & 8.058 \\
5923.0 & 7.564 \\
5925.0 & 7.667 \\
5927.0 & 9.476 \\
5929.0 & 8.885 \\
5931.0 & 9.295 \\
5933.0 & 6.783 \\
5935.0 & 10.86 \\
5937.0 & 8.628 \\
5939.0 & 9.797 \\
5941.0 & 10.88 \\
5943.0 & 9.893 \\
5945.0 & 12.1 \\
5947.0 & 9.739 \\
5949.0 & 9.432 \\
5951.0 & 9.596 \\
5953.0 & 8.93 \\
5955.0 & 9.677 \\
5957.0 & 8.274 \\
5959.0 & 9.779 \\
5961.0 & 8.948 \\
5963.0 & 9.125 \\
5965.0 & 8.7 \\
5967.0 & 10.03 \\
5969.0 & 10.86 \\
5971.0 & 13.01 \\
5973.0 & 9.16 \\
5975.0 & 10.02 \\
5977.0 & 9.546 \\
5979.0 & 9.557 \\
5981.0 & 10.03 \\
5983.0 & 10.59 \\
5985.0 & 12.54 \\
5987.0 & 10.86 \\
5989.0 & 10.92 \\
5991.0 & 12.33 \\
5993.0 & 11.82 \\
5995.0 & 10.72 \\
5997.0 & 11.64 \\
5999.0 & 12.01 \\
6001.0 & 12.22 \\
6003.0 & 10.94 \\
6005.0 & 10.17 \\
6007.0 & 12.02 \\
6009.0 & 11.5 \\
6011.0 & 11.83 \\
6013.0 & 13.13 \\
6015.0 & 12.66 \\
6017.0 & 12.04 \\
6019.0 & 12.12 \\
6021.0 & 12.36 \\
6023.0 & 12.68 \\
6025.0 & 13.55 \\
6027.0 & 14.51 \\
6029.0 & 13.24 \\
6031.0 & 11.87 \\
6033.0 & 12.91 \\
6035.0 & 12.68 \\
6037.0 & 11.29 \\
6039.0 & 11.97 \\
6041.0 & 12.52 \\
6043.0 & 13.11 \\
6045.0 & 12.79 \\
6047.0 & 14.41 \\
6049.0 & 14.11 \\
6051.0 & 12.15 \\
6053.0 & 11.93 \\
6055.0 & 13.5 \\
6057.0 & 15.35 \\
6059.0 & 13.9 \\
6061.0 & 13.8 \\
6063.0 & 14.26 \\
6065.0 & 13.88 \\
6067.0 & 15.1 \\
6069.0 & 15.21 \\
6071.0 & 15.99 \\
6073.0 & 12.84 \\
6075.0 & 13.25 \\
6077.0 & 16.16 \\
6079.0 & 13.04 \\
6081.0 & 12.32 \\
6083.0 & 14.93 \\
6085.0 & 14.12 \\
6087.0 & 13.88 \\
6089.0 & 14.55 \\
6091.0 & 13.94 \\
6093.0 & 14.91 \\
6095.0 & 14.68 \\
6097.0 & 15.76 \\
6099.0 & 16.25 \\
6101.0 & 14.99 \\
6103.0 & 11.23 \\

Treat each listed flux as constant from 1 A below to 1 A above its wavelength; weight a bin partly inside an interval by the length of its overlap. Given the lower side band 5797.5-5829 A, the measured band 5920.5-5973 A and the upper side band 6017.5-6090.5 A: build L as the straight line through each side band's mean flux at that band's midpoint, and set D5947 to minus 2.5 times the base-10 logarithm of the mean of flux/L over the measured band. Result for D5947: 0.40 mag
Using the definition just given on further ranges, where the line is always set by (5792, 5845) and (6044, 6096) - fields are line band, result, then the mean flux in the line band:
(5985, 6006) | 0.22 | 11.4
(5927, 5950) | 0.41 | 9.65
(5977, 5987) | 0.31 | 10.6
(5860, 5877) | 0.32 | 10.5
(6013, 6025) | 0.12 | 12.5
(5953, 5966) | 0.47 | 9.07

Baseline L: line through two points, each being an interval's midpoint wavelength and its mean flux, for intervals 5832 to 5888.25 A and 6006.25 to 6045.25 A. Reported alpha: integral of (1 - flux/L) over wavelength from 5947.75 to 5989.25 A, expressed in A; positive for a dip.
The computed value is 6.6 A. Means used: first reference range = 10.5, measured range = 9.96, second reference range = 12.5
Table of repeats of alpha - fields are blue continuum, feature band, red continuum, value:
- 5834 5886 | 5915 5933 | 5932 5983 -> 2.7 A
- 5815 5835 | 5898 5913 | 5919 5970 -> 4.7 A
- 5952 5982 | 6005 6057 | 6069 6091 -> -2.0 A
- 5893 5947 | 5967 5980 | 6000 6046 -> 0.0 A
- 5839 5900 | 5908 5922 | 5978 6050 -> 2.4 A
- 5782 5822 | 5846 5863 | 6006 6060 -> 3.9 A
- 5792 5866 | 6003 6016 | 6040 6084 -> 1.8 A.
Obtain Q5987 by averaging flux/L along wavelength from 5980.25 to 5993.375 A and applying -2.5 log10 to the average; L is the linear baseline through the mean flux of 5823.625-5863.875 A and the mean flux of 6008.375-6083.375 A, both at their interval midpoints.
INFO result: 0.153 mag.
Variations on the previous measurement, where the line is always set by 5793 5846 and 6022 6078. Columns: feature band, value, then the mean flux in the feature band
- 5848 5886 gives 0.38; 9.82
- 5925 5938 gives 0.48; 8.89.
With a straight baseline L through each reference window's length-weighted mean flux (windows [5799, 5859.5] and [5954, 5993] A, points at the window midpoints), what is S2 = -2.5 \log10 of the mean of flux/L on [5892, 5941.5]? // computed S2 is 0.40 mag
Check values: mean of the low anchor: 13.1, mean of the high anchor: 10.2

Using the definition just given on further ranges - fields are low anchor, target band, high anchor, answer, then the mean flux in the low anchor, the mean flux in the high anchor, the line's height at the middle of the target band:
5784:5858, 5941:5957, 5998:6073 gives 0.31 mag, 13.3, 13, 13.1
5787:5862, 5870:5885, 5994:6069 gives 0.41 mag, 13.2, 12.8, 13.1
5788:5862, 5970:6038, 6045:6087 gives 0.18 mag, 13.2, 14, 13.8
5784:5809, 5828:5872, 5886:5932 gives -0.08 mag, 14.8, 6.98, 11.1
